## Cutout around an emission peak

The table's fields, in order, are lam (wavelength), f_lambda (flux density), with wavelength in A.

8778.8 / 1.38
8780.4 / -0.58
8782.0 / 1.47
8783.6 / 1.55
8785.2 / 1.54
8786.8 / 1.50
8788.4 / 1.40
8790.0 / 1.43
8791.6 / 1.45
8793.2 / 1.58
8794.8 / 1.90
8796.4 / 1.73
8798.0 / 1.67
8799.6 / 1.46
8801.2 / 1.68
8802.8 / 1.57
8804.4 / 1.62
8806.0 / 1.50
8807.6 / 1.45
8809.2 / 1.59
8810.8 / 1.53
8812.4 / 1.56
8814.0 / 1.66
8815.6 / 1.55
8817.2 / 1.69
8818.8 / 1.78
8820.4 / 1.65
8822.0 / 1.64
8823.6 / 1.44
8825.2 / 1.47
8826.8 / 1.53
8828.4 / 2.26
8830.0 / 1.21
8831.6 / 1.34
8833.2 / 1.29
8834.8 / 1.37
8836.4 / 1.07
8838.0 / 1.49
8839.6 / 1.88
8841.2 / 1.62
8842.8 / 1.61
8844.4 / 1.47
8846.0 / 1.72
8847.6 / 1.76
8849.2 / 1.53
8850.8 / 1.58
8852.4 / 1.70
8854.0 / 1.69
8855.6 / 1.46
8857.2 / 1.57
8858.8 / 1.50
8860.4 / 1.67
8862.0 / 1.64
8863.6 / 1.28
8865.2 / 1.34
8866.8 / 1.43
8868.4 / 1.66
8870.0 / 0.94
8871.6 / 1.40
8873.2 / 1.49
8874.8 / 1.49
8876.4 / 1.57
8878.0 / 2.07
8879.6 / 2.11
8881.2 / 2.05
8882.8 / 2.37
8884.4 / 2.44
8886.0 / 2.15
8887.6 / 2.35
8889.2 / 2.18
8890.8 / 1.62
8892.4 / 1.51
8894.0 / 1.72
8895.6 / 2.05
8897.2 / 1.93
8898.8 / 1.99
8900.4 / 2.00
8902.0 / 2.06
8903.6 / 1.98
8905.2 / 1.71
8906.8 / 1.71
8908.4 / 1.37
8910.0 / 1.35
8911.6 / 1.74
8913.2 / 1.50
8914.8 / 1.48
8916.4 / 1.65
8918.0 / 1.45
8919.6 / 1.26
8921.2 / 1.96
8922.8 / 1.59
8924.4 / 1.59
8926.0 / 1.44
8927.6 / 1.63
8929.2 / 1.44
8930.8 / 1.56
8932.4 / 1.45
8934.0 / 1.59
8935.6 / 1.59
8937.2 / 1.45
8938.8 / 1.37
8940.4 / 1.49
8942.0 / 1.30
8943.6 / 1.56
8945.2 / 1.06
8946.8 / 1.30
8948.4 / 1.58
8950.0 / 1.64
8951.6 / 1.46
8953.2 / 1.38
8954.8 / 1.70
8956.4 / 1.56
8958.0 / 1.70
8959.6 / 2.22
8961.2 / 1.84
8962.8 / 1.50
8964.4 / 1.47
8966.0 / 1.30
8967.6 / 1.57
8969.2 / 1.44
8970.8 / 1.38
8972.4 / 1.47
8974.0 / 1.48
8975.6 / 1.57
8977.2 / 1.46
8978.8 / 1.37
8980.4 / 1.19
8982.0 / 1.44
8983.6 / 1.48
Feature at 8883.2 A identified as [S II] 6716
